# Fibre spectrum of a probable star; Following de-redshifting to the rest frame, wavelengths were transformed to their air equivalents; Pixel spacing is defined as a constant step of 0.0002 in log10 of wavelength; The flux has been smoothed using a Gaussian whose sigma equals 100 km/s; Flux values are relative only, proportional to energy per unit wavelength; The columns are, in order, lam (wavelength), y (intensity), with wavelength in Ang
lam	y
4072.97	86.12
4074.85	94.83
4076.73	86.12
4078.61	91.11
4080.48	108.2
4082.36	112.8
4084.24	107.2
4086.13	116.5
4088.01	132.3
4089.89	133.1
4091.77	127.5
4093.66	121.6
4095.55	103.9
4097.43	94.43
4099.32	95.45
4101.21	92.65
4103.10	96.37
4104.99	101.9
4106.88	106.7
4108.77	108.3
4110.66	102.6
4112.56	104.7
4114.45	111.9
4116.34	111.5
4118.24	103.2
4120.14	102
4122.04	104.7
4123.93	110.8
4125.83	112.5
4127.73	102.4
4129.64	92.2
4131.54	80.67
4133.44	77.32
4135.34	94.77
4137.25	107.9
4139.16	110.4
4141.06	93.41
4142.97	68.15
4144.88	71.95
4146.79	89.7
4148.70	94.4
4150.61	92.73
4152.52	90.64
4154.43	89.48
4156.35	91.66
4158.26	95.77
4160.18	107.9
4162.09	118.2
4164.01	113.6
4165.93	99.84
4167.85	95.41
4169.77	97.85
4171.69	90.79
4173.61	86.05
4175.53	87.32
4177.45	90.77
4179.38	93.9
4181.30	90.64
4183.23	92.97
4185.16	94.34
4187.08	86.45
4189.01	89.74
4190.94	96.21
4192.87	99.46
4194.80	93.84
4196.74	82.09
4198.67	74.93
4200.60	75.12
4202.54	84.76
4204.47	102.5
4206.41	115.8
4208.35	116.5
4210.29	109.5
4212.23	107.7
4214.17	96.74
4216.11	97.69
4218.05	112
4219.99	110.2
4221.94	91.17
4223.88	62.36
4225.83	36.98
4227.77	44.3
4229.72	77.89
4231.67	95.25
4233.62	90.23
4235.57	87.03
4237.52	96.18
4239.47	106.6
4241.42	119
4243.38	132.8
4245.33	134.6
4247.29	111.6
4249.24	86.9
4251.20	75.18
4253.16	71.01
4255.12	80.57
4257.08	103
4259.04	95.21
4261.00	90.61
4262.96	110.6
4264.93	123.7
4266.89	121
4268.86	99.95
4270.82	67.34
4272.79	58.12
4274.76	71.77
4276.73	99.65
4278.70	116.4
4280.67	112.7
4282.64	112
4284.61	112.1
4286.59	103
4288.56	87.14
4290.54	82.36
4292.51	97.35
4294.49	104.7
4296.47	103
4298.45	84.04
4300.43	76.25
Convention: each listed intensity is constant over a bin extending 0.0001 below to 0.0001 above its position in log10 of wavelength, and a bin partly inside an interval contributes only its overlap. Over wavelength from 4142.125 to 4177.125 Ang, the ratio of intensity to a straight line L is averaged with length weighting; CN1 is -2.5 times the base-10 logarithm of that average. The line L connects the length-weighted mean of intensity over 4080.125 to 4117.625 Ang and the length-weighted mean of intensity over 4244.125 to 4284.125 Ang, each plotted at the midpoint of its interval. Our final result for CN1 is 0.13 mag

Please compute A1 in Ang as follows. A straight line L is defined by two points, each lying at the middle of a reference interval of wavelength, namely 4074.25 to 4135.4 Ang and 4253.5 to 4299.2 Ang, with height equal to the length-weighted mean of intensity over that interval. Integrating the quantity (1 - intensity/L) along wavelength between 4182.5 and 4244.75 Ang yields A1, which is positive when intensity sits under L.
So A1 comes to 3.95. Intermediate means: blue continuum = 104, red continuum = 96.9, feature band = 93.3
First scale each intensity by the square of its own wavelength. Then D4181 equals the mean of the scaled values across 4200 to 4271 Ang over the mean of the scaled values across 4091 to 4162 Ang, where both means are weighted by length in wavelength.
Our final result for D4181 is 1.02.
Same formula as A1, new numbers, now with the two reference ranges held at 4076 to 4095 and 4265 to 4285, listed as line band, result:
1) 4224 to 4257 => 3.5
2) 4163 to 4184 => 2.3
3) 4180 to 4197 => 2.1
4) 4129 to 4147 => 3.4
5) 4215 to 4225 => 0.8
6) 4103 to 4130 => 1.4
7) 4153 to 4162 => 0.8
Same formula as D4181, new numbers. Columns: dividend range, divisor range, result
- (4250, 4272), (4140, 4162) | 1.09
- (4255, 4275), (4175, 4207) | 1.07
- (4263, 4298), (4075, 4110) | 1.00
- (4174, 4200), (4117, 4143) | 0.94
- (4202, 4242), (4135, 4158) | 1.06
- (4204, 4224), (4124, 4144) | 1.14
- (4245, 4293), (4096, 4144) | 1.04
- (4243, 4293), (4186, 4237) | 1.12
